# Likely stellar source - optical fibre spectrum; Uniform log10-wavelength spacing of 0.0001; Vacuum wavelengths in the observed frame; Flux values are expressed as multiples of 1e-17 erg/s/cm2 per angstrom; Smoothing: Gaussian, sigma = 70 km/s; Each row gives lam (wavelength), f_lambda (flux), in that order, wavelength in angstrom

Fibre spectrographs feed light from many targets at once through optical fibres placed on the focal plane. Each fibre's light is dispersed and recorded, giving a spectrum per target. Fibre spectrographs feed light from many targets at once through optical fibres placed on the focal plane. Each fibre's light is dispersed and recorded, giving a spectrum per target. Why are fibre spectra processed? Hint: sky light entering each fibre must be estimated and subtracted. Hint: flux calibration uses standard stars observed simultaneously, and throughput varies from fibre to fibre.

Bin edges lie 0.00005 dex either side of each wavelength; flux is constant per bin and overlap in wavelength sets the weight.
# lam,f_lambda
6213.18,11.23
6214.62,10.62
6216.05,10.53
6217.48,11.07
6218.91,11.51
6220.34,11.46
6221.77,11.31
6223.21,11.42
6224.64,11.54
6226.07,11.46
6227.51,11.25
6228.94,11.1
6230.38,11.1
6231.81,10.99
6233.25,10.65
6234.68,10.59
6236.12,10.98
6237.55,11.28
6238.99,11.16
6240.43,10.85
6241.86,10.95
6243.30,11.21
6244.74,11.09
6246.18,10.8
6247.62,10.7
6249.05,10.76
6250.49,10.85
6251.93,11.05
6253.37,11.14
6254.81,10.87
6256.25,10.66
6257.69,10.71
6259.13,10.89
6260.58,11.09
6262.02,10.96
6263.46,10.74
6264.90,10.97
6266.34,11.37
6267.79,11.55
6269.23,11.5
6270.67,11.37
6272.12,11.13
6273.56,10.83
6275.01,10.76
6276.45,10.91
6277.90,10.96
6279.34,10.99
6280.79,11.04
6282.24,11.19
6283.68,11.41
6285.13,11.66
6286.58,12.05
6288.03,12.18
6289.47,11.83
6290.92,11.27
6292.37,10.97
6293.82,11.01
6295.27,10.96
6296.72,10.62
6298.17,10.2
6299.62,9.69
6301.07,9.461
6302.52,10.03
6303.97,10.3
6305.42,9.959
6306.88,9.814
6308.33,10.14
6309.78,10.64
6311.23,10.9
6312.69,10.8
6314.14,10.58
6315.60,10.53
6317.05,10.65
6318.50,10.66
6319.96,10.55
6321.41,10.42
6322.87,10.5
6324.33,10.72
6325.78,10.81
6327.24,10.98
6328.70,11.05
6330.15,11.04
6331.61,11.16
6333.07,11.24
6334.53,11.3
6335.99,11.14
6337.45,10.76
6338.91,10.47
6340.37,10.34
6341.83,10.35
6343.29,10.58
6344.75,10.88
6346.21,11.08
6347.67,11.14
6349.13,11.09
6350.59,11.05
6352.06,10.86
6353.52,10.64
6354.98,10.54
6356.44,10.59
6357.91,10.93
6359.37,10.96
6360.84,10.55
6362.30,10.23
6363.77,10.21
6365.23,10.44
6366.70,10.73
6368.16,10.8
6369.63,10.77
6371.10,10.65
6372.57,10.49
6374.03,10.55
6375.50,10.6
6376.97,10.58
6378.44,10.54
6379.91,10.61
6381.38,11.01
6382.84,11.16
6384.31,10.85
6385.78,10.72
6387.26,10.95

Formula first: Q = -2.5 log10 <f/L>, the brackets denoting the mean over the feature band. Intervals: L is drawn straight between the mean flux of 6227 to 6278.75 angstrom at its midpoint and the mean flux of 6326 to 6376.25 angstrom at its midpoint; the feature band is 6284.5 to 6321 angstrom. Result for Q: 0.02 mag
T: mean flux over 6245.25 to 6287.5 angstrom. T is 11.1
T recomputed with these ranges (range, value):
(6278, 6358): 10.8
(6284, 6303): 10.9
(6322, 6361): 10.8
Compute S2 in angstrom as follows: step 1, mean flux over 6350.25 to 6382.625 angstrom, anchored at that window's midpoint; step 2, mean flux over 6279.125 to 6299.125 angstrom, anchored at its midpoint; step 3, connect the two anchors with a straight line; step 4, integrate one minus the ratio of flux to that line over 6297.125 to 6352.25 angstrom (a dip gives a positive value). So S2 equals 1.7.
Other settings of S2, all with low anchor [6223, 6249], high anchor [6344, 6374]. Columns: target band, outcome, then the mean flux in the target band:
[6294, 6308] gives 0.94 angstrom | 10.1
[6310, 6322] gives 0.22 angstrom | 10.6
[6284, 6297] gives -0.61 angstrom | 11.4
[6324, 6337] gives -0.30 angstrom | 11.1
